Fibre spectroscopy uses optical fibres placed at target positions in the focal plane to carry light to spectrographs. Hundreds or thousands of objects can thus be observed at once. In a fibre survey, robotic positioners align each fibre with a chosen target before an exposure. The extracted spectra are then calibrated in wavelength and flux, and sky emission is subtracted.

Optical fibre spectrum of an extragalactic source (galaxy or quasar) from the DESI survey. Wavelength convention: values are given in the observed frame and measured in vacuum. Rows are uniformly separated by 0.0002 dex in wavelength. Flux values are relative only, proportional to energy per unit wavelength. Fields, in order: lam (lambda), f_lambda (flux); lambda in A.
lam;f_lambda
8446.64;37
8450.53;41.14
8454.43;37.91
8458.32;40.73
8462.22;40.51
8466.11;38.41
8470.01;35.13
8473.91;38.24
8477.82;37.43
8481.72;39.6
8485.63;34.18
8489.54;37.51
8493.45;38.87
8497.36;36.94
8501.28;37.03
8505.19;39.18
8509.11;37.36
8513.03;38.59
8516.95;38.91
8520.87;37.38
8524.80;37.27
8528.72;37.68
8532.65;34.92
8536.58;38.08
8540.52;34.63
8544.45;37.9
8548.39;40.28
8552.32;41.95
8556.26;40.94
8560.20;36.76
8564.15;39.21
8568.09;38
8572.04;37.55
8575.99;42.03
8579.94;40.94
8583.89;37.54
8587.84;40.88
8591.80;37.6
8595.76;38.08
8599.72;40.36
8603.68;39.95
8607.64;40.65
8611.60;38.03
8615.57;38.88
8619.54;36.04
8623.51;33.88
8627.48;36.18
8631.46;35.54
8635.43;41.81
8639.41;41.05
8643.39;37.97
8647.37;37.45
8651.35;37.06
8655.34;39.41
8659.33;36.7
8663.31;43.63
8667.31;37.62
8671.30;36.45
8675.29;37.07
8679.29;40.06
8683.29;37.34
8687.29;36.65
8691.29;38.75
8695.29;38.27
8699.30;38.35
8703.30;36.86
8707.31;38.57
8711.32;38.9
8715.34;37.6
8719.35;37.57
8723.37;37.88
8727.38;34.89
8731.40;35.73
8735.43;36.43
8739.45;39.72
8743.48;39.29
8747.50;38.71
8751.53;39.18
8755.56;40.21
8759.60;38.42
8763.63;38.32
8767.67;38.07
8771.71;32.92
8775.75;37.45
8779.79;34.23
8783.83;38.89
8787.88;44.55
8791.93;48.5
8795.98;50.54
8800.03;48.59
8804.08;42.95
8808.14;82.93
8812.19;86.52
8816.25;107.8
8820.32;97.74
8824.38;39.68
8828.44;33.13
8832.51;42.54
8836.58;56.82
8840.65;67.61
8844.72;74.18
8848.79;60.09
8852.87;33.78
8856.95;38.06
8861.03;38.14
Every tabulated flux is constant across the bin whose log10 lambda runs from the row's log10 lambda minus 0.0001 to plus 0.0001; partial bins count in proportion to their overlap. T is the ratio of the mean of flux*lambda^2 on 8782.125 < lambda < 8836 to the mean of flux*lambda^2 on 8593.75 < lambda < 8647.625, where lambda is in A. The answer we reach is 1.6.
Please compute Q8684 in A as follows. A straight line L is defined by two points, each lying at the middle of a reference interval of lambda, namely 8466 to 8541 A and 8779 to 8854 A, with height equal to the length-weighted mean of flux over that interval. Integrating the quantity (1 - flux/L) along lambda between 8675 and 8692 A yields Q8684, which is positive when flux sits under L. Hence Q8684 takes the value 3.89 A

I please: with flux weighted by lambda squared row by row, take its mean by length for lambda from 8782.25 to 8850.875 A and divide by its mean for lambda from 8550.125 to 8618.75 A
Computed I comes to 1.62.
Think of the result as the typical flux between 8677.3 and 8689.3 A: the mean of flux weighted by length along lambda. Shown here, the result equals 38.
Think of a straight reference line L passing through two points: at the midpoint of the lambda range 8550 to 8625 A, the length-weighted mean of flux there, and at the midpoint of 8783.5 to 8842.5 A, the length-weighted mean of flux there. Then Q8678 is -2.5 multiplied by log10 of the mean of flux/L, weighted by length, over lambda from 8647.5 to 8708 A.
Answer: 0.23 mag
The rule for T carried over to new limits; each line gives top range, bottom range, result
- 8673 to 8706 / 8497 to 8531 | 1.04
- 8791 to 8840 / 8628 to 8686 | 1.67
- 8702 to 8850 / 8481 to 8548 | 1.36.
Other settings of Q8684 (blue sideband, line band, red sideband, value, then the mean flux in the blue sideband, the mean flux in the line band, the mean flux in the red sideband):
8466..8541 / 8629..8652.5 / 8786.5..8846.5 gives 4.7 A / 37.4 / 38.5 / 61.7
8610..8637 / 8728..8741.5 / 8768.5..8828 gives 3.3 A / 37.1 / 37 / 55.7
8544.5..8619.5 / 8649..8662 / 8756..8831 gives 1.7 A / 39.3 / 38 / 52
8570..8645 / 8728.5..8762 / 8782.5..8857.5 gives 8.5 A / 38.7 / 38.4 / 58.2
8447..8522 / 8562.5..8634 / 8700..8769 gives -0.6 A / 38.1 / 38.4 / 38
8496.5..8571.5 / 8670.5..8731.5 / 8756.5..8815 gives 9.6 A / 38.1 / 37.6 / 48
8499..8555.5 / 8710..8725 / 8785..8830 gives 4.5 A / 38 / 37.9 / 62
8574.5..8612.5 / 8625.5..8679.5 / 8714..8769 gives 0.8 A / 39.6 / 38.4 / 38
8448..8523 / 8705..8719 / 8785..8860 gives 3.6 A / 38.1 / 38.2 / 58.2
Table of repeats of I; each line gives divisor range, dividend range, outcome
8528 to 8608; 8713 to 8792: 1.03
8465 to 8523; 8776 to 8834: 1.62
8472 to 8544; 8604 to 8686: 1.05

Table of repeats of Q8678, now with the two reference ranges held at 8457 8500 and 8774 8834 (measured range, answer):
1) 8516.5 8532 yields 0.083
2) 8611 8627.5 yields 0.243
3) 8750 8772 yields 0.367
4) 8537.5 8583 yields 0.090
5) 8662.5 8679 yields 0.253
